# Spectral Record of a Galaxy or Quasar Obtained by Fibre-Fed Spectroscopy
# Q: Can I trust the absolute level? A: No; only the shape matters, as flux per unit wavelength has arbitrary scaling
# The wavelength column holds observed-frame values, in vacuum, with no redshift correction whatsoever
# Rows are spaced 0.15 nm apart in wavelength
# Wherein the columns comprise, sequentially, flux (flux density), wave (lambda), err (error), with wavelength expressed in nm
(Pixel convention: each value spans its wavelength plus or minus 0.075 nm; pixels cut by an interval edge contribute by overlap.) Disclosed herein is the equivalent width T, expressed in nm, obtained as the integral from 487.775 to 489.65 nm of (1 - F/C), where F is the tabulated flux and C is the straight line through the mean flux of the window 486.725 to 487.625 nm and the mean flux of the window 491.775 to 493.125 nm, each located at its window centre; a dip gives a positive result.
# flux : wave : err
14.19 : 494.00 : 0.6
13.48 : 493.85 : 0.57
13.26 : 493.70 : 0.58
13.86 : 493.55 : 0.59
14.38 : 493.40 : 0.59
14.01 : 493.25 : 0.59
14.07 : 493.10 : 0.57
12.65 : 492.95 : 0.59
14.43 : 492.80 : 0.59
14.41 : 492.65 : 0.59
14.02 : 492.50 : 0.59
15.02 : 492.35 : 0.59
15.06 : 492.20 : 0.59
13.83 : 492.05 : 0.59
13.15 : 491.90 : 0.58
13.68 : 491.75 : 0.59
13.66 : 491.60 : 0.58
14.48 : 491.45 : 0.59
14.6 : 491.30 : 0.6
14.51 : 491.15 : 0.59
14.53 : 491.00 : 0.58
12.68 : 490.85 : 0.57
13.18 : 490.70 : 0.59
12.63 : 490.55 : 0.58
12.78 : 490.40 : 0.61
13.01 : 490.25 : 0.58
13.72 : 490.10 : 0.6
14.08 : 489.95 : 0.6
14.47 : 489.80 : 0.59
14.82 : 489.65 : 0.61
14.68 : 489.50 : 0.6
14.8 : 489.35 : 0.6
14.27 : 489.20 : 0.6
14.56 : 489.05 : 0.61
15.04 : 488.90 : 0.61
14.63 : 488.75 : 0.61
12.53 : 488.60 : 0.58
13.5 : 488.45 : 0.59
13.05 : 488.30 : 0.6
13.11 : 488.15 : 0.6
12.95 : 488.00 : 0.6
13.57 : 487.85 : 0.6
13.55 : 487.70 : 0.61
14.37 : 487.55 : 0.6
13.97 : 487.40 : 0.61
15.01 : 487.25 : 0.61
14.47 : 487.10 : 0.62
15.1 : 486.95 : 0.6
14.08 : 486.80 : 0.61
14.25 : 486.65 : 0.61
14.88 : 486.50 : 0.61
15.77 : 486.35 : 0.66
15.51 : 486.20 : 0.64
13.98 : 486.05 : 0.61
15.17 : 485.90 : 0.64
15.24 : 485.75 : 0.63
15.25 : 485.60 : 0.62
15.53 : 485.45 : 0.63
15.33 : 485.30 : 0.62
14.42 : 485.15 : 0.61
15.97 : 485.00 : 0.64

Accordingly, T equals 0.06 nm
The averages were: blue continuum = 14.5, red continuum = 14.1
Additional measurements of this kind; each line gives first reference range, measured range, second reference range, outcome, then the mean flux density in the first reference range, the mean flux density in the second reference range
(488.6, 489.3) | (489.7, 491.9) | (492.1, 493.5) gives 0.093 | 14.4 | 14.2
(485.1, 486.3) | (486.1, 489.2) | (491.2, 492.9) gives 0.129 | 15.1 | 14.2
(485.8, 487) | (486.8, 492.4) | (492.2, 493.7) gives 0.197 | 14.8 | 14.1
